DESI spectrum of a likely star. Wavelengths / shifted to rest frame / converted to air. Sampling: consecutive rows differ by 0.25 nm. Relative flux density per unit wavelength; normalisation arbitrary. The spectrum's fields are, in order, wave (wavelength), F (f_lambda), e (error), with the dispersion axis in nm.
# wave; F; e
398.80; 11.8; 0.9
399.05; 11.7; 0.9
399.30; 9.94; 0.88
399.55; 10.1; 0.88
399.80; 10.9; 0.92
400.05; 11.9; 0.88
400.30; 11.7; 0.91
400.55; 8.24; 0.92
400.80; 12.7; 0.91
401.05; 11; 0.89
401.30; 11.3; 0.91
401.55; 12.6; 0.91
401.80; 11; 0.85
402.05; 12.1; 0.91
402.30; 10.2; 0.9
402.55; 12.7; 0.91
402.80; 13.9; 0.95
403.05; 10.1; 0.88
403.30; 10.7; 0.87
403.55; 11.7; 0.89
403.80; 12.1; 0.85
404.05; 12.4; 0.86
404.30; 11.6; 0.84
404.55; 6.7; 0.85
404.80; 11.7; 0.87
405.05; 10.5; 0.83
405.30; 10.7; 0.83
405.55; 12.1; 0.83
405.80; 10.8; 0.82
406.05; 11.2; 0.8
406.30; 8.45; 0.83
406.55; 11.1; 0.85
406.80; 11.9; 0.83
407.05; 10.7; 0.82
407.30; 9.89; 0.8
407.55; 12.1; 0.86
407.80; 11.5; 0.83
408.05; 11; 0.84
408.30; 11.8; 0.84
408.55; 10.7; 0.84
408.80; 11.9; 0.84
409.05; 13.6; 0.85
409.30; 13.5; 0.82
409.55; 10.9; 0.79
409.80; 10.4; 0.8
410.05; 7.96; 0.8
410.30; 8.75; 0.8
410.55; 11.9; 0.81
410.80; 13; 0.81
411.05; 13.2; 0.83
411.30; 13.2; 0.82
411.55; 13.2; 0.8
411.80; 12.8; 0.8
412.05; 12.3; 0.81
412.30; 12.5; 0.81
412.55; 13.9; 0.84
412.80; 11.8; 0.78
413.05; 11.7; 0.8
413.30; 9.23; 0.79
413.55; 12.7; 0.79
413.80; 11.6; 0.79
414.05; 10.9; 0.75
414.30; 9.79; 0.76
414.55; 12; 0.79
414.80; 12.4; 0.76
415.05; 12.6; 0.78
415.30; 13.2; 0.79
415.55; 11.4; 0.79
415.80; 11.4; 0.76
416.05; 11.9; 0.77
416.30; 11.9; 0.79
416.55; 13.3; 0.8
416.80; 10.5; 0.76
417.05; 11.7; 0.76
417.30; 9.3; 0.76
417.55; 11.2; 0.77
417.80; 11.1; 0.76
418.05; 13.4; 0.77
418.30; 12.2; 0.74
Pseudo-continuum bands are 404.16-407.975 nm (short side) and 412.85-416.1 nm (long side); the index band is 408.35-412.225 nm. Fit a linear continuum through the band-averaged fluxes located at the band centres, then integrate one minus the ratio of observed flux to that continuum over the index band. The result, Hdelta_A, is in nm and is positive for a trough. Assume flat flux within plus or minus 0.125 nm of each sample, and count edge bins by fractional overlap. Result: -0.227 nm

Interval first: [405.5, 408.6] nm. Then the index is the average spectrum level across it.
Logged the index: 11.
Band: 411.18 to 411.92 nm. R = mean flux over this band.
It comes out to 13.1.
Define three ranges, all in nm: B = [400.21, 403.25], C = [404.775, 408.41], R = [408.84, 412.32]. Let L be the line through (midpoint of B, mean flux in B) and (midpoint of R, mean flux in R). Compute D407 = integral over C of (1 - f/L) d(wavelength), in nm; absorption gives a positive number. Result 0.22 nm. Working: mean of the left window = 11.4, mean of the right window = 11.9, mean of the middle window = 11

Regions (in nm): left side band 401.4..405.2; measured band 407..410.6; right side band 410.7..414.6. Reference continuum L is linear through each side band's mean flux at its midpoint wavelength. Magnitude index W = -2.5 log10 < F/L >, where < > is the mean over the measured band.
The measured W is 0.07 mag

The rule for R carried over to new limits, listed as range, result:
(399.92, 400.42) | 11.8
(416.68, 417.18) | 11.1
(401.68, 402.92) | 12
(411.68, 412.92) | 12.7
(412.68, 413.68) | 11.4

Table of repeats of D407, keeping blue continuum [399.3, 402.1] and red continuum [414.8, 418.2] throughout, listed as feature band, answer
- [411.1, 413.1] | -0.19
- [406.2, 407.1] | 0.06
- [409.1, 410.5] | 0.12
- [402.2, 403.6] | -0.04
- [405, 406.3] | 0.06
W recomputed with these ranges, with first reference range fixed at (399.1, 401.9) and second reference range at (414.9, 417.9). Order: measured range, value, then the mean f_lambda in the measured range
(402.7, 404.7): 0.00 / 11.1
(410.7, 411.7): -0.15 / 13.1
